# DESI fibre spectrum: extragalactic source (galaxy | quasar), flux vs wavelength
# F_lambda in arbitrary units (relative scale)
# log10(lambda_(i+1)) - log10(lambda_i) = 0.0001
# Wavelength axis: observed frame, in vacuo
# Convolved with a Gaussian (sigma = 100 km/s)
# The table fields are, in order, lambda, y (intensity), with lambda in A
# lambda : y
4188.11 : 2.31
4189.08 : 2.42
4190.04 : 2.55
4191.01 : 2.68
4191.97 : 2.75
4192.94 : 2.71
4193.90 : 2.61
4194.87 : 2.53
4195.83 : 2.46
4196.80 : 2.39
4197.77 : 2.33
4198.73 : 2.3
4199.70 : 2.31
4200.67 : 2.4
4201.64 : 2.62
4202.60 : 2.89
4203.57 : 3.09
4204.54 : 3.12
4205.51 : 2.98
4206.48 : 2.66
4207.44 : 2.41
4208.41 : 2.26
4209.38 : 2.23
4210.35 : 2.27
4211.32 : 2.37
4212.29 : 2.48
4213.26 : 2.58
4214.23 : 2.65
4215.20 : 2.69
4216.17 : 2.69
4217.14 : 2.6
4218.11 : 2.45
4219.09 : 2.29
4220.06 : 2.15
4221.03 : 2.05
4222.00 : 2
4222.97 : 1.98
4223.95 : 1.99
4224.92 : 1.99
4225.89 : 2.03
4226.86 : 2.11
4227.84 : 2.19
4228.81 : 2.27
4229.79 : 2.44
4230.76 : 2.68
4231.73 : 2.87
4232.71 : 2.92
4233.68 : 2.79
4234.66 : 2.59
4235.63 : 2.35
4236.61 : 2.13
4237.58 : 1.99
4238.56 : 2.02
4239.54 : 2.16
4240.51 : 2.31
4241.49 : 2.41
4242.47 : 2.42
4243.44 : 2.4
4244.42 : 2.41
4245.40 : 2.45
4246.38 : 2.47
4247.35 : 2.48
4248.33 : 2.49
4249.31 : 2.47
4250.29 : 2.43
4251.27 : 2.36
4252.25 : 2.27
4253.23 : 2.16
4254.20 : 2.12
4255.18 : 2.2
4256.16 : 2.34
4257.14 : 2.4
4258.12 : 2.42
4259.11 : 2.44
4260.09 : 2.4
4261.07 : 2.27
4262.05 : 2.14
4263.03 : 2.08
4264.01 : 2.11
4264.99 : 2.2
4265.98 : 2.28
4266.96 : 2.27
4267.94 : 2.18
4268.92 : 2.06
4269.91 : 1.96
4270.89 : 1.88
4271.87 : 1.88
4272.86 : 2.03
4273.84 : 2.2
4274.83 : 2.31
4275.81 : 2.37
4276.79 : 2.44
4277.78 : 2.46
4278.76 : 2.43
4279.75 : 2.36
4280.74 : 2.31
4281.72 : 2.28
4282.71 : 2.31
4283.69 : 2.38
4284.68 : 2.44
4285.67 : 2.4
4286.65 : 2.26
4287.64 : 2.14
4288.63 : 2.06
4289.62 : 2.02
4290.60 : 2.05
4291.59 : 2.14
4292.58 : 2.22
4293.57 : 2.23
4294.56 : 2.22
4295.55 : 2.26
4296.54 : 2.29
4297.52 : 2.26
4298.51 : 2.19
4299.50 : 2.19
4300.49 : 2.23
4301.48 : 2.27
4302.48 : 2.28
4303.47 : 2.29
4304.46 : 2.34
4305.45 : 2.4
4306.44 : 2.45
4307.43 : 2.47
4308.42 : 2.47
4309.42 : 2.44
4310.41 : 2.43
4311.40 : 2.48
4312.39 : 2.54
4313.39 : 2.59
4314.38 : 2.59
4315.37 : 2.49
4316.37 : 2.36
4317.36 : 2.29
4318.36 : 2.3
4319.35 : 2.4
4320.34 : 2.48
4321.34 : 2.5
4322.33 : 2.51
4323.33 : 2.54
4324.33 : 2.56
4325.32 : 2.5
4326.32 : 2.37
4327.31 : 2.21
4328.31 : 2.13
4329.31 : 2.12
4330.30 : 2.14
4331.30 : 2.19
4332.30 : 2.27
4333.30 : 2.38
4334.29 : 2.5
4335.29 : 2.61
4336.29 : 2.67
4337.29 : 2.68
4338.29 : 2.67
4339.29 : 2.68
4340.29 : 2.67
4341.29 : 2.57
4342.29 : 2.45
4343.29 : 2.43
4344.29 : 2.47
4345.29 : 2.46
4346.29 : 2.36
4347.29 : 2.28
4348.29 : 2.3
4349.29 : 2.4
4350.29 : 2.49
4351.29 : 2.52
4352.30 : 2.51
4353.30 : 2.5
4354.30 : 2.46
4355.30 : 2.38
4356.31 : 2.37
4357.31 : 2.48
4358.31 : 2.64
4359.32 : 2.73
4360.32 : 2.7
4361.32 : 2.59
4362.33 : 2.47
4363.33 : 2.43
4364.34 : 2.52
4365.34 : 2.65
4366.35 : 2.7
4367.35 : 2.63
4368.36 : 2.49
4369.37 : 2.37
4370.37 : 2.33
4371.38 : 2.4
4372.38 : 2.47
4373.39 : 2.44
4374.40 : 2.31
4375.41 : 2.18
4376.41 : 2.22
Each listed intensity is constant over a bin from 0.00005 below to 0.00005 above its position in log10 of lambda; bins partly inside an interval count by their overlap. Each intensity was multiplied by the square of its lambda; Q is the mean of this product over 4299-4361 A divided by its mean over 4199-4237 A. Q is 1.05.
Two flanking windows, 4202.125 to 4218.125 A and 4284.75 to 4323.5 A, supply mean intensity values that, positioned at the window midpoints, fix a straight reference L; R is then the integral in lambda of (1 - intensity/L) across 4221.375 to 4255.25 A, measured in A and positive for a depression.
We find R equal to 2.8 A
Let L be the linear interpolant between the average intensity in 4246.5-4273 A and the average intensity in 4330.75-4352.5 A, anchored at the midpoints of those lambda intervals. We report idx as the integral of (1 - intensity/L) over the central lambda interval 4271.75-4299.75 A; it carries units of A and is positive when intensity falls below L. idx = 0.8 A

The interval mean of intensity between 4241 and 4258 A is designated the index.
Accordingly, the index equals 2.37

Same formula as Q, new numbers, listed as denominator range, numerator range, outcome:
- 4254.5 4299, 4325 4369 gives 1.14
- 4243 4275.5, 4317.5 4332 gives 1.07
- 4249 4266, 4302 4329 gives 1.09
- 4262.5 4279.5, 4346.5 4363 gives 1.18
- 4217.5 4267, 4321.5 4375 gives 1.12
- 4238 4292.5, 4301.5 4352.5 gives 1.11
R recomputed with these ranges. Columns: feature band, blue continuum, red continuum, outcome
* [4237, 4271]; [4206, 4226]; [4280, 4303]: 0.1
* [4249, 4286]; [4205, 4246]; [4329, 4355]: 2.2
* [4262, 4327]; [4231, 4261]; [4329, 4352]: 3.2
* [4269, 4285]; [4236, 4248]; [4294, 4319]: 0.6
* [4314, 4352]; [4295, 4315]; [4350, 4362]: 0.4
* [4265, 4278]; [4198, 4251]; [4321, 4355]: 1.4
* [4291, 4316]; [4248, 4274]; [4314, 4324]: 0.4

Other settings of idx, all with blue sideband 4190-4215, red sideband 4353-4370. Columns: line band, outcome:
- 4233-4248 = 1.1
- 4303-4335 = 1.8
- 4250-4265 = 1.7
